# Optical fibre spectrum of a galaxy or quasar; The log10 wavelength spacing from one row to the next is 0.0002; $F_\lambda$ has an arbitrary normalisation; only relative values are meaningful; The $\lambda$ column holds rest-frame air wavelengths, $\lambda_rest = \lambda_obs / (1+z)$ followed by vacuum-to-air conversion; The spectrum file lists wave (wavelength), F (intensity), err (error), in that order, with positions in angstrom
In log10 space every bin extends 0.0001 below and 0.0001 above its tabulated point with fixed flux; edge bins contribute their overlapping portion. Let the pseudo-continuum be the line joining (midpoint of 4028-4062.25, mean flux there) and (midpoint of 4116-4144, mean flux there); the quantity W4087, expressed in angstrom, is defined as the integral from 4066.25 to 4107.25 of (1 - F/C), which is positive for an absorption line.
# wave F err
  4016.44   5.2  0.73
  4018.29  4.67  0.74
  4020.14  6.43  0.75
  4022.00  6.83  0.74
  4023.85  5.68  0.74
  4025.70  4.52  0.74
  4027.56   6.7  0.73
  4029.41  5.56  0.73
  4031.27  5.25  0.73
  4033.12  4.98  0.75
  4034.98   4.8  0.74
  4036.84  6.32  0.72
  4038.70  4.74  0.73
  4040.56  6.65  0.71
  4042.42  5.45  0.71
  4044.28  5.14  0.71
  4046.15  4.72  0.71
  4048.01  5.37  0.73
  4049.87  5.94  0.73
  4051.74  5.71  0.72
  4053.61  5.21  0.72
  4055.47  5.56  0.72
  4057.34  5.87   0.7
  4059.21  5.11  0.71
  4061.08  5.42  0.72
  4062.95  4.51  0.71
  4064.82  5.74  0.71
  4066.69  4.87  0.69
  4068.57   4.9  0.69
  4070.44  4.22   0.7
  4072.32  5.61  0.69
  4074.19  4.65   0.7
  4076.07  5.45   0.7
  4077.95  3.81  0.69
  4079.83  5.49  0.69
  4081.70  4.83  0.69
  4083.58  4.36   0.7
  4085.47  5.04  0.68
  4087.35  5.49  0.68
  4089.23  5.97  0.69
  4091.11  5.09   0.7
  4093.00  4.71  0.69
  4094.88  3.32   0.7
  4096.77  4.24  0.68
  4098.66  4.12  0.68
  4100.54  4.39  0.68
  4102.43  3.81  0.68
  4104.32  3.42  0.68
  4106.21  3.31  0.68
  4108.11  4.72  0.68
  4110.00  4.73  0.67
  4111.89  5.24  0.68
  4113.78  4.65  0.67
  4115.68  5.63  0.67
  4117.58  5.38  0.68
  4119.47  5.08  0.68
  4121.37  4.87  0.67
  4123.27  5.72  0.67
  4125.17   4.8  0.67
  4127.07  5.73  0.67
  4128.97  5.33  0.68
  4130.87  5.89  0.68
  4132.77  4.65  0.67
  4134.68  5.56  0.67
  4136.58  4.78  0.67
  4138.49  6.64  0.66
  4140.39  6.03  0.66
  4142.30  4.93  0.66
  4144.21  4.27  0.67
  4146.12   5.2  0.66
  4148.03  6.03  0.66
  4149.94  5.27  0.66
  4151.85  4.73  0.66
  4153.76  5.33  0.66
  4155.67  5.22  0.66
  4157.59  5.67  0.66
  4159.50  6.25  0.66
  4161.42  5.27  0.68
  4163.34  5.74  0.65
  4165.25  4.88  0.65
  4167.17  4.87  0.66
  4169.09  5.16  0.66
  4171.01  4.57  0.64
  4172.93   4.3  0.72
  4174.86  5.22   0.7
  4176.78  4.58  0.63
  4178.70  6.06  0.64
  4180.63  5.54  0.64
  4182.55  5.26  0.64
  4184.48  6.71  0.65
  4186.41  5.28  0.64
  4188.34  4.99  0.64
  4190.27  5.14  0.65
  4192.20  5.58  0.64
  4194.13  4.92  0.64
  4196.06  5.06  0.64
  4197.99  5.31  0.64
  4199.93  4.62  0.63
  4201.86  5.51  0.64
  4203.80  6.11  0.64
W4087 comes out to 6.2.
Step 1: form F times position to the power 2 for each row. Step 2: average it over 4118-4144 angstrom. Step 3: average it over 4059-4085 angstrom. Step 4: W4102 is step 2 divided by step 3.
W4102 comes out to 1.12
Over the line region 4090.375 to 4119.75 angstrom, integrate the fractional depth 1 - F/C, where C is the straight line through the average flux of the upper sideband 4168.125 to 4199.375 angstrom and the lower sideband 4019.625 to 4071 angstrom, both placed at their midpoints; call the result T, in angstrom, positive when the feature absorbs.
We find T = 4.78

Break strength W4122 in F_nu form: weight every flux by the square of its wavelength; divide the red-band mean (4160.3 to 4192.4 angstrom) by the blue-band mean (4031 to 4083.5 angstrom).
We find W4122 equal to 1.07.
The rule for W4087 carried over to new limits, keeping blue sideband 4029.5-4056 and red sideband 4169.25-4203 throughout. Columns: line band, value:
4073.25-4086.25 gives 1.4 angstrom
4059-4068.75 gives 0.5 angstrom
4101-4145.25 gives 2.5 angstrom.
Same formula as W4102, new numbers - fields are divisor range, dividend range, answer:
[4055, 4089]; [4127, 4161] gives 1.11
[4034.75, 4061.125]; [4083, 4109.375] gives 0.83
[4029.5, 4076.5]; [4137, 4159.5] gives 1.07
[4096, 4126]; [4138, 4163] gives 1.19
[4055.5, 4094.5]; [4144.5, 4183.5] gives 1.09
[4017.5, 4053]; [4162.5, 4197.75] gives 1.01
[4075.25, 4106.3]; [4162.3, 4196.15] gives 1.20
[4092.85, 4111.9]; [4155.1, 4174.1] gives 1.30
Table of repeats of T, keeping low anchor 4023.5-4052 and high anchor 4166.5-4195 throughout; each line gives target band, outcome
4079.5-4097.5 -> 1.8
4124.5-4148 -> -0.3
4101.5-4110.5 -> 2.3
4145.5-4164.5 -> -0.8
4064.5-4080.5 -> 1.4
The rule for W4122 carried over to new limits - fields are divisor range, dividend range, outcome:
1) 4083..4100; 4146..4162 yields 1.20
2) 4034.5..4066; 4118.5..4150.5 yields 1.02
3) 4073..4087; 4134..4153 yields 1.14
